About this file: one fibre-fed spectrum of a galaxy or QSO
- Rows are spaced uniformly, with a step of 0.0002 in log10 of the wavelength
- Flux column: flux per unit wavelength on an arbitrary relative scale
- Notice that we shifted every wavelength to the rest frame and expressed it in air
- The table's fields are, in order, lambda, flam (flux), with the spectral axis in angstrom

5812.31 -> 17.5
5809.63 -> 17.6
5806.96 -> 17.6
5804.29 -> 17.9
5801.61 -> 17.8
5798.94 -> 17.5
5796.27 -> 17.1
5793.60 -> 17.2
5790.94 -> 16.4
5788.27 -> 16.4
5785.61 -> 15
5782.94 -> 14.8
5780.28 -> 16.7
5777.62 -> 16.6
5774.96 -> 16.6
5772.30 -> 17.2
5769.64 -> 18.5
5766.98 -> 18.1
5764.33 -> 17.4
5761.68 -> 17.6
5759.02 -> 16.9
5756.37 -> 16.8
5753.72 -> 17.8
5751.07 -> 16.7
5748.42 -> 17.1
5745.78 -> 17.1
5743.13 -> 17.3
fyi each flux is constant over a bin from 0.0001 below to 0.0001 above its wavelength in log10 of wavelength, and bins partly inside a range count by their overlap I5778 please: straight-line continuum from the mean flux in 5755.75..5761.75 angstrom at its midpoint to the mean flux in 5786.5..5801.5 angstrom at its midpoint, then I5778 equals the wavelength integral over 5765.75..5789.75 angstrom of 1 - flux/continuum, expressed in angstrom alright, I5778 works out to 0.5 angstrom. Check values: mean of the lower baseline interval 17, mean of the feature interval 16.6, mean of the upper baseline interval 16.9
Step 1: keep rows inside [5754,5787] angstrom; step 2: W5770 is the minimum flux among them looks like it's 14.8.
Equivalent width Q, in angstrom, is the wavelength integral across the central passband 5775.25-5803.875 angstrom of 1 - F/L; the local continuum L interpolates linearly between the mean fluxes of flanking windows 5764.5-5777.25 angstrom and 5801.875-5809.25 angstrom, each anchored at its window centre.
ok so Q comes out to 1.7 angstrom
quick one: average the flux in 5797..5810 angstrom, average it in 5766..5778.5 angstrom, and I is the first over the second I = 1.02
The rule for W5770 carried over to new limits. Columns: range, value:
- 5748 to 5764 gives 16.7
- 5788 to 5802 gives 16.4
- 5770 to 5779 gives 16.6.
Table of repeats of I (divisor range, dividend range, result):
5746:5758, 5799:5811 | 1.03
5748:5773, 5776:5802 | 0.95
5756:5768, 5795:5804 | 1.01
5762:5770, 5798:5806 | 0.99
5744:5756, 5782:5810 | 0.98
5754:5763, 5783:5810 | 0.99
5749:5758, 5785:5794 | 0.95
